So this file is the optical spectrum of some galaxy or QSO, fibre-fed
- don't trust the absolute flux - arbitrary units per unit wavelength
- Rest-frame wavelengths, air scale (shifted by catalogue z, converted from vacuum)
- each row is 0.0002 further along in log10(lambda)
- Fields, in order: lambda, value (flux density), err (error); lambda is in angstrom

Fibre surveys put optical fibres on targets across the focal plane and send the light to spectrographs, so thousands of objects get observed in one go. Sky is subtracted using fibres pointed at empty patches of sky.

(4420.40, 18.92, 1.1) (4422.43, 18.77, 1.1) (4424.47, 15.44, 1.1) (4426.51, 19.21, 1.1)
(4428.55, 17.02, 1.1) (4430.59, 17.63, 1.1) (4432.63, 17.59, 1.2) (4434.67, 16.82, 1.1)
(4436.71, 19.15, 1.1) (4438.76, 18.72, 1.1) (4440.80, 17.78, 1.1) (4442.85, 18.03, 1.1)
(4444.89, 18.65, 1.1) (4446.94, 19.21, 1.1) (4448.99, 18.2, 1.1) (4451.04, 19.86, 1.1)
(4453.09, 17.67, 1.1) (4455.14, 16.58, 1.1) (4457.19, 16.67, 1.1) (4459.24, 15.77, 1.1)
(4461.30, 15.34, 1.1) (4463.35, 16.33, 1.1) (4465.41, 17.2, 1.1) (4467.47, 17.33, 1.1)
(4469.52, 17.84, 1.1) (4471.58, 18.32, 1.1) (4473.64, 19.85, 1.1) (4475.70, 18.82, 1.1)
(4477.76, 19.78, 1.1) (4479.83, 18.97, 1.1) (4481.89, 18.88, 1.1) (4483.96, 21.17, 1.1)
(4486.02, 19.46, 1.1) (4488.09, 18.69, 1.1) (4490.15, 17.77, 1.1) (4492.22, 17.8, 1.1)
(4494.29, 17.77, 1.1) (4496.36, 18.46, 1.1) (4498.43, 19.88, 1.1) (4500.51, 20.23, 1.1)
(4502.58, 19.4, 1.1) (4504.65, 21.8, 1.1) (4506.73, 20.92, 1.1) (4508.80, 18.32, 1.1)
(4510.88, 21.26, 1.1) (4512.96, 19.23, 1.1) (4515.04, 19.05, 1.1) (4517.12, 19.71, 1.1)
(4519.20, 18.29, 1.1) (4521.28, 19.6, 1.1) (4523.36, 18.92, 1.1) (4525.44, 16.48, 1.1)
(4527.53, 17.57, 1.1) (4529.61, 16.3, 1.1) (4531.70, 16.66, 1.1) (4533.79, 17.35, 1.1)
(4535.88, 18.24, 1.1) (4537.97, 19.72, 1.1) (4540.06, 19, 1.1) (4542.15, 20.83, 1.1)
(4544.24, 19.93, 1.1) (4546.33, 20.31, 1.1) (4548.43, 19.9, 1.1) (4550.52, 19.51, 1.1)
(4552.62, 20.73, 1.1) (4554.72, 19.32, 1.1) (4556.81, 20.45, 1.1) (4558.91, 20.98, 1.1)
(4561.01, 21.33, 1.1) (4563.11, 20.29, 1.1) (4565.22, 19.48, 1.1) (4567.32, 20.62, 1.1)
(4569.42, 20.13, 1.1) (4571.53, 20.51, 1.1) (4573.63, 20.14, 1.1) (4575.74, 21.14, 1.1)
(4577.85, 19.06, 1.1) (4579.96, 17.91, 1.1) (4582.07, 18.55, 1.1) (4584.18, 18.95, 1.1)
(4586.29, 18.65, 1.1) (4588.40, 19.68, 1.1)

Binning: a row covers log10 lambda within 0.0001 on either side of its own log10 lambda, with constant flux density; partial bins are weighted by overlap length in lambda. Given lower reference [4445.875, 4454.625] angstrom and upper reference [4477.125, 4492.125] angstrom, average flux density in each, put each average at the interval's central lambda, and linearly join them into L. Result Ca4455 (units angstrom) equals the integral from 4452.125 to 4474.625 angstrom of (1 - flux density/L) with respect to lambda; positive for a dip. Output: 1.97 angstrom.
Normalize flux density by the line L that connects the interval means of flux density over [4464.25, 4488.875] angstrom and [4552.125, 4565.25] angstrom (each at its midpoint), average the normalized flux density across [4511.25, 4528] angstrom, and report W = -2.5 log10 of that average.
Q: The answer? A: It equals 0.05 mag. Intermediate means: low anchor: 18.8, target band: 18.7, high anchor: 20.4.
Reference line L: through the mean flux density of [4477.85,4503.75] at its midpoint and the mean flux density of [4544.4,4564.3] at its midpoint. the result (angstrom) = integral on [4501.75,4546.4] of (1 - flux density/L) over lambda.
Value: 1.6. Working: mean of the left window 19.1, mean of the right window 20.3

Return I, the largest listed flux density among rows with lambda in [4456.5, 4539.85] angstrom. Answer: 21.8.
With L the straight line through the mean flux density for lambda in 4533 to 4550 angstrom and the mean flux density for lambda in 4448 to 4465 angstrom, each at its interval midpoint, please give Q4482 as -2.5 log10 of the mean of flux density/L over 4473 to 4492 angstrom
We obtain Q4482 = -0.08 mag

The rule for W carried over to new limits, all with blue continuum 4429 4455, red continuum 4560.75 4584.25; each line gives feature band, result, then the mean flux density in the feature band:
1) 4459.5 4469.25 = 0.12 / 16.6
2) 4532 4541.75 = 0.05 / 18.6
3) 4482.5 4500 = -0.01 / 18.9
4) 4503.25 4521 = -0.04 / 19.8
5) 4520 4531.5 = 0.09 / 17.7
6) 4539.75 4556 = -0.03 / 20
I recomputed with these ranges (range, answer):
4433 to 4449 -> 19.21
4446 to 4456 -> 19.86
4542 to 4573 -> 21.33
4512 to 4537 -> 19.71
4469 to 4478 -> 19.85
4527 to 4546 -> 20.83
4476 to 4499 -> 21.17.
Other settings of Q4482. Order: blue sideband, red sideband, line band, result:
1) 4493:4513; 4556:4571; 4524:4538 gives 0.16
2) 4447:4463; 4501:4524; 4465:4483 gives -0.03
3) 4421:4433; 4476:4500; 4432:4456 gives -0.01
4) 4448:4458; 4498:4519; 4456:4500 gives 0.03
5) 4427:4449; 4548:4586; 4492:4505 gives -0.02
